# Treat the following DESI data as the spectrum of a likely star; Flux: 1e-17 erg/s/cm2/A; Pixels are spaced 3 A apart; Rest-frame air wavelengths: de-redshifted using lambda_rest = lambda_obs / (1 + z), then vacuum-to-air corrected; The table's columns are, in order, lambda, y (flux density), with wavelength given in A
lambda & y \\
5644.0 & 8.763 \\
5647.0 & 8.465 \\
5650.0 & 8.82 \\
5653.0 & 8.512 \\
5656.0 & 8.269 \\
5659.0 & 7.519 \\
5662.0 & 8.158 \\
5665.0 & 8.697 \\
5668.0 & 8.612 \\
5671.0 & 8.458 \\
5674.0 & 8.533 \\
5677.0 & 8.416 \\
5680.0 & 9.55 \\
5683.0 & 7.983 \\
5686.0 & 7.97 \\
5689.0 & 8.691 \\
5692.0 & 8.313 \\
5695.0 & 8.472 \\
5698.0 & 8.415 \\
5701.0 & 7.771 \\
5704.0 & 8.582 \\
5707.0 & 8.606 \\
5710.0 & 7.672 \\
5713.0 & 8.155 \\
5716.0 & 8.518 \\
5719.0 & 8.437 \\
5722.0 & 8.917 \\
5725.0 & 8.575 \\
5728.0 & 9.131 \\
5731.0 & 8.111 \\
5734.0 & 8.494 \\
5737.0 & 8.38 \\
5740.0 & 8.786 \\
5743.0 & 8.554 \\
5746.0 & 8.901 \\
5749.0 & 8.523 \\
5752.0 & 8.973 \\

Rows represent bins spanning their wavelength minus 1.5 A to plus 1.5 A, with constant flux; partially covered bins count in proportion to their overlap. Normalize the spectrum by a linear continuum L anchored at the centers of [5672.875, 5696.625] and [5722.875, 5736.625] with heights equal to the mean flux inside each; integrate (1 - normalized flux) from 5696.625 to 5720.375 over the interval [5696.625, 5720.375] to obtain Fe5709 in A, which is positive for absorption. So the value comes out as 0.7 A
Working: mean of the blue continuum 8.49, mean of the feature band 8.27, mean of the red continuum 8.58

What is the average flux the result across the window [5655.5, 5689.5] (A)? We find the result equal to 8.4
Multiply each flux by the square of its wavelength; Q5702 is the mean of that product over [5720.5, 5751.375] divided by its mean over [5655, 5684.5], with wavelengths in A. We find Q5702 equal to 1.1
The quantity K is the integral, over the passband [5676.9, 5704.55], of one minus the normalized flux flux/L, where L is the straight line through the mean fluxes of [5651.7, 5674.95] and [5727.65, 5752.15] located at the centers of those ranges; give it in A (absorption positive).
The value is 0.1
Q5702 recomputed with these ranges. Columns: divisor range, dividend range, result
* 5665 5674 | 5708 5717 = 0.96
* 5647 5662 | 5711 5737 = 1.05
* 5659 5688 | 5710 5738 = 1.02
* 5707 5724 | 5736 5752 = 1.05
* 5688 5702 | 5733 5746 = 1.05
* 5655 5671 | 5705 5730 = 1.05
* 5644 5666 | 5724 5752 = 1.06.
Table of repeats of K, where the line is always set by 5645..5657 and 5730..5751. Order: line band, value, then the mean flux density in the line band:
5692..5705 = 0.4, 8.3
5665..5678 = 0.0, 8.53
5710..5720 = 0.3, 8.26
